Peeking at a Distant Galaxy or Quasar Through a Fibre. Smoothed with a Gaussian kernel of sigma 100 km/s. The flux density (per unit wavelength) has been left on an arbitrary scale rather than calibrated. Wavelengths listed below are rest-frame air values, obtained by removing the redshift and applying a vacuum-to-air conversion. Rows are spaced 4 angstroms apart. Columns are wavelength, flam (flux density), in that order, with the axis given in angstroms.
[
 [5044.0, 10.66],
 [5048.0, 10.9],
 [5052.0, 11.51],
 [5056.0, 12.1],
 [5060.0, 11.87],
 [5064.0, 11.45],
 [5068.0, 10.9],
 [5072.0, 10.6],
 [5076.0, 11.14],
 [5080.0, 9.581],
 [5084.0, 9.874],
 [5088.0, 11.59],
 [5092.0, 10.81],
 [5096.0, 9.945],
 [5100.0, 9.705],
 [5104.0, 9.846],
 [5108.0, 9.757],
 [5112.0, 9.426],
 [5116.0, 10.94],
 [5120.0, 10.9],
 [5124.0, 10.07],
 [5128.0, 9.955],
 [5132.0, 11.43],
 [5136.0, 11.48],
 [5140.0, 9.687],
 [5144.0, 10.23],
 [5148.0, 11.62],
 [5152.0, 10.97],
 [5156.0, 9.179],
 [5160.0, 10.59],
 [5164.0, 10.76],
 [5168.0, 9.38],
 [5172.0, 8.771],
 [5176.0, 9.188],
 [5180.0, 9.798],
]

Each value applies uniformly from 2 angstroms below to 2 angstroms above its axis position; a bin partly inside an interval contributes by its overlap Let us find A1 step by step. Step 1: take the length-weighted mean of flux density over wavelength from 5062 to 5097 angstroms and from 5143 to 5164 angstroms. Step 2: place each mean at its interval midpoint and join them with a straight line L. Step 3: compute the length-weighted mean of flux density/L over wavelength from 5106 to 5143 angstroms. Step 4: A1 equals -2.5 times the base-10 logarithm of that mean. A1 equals 0.021 mag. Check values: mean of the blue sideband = 10.7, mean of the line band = 10.4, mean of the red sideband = 10.6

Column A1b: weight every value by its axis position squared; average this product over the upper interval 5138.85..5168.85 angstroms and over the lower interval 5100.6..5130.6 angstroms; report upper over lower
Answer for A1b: 1.0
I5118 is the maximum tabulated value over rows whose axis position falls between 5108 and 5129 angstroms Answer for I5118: 10.94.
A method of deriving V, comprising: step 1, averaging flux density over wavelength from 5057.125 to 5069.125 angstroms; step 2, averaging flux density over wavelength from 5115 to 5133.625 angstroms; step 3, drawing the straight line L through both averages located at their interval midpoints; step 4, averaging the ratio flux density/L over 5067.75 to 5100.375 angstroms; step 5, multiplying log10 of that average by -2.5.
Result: 0.07 mag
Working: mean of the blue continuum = 11.5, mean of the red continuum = 10.6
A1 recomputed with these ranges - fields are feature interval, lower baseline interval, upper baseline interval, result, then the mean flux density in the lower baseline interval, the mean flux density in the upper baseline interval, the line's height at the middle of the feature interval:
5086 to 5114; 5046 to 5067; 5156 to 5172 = 0.076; 11.5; 9.93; 10.9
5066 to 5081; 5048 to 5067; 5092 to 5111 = 0.036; 11.6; 9.9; 11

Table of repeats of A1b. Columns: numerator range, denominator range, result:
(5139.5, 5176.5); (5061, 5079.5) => 0.95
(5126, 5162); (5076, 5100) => 1.04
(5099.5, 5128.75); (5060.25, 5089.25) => 0.95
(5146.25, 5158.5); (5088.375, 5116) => 1.07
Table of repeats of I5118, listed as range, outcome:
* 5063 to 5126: 11.59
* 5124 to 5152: 11.62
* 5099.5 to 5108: 9.846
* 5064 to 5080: 11.45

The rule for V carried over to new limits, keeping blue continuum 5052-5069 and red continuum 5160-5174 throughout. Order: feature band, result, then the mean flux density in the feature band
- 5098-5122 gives 0.07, 10.1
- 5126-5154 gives -0.06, 10.8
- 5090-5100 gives 0.08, 10.2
